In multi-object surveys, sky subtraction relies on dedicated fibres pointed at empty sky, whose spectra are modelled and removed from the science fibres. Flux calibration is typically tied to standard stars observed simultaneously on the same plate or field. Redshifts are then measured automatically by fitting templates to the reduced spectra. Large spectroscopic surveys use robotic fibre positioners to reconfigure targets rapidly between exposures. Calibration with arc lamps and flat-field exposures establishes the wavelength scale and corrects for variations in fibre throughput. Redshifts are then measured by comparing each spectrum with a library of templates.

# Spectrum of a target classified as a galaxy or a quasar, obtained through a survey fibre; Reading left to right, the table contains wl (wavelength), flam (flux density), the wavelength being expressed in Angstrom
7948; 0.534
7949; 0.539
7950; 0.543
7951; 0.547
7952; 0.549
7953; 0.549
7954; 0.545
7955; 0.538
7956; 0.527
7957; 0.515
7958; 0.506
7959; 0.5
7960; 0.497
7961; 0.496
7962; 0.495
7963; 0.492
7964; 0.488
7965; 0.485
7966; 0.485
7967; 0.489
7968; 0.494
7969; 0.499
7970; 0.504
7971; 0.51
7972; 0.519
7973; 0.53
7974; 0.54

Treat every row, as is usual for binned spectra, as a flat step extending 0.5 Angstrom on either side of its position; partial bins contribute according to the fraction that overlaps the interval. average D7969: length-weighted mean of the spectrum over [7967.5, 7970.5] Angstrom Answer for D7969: 0.499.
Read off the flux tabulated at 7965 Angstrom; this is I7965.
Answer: 0.485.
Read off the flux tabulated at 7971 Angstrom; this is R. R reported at 0.51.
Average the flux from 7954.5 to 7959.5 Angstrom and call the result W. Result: 0.517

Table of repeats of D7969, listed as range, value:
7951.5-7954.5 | 0.548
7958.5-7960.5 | 0.498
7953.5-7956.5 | 0.537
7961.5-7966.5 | 0.489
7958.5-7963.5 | 0.496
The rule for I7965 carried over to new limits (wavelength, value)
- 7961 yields 0.496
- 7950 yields 0.543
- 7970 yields 0.504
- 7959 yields 0.5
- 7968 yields 0.494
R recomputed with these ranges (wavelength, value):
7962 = 0.495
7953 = 0.549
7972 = 0.519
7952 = 0.549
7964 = 0.488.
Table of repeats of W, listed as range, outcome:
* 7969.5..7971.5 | 0.507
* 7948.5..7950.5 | 0.541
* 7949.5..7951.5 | 0.545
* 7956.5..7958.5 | 0.51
